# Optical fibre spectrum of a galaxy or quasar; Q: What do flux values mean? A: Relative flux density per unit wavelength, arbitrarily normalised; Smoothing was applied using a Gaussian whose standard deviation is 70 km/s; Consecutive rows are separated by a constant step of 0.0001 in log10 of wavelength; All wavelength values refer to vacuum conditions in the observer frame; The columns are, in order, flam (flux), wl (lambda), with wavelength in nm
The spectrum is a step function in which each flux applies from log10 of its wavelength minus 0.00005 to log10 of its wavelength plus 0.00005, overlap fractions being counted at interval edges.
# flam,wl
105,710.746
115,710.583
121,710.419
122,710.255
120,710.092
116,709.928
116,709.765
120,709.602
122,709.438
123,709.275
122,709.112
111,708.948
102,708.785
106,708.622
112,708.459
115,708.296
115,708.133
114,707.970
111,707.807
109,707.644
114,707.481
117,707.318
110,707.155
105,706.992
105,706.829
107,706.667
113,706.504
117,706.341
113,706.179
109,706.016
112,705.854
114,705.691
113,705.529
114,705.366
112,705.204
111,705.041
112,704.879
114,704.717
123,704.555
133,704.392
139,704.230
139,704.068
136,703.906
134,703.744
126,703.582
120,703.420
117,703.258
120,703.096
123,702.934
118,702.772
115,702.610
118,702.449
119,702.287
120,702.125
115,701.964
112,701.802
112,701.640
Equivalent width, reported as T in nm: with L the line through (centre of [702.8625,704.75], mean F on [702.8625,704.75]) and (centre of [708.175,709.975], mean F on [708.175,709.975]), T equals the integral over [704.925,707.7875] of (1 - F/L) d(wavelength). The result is 0.233 nm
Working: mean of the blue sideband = 127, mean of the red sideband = 115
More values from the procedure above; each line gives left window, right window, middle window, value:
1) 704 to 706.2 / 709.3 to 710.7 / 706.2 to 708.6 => 0.142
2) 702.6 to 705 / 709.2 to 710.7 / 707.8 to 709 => 0.098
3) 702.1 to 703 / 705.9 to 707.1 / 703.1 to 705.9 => -0.180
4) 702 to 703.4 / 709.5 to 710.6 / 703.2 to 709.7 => 0.122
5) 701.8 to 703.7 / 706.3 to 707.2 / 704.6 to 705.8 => -0.002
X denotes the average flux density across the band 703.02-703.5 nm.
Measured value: 119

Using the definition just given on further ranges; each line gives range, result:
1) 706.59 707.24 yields 107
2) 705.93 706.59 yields 113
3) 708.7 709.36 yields 115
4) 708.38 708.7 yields 109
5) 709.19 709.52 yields 123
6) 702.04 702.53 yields 119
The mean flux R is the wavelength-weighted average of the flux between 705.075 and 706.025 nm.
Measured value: 112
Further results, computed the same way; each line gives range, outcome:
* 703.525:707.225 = 118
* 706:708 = 111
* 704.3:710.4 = 114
